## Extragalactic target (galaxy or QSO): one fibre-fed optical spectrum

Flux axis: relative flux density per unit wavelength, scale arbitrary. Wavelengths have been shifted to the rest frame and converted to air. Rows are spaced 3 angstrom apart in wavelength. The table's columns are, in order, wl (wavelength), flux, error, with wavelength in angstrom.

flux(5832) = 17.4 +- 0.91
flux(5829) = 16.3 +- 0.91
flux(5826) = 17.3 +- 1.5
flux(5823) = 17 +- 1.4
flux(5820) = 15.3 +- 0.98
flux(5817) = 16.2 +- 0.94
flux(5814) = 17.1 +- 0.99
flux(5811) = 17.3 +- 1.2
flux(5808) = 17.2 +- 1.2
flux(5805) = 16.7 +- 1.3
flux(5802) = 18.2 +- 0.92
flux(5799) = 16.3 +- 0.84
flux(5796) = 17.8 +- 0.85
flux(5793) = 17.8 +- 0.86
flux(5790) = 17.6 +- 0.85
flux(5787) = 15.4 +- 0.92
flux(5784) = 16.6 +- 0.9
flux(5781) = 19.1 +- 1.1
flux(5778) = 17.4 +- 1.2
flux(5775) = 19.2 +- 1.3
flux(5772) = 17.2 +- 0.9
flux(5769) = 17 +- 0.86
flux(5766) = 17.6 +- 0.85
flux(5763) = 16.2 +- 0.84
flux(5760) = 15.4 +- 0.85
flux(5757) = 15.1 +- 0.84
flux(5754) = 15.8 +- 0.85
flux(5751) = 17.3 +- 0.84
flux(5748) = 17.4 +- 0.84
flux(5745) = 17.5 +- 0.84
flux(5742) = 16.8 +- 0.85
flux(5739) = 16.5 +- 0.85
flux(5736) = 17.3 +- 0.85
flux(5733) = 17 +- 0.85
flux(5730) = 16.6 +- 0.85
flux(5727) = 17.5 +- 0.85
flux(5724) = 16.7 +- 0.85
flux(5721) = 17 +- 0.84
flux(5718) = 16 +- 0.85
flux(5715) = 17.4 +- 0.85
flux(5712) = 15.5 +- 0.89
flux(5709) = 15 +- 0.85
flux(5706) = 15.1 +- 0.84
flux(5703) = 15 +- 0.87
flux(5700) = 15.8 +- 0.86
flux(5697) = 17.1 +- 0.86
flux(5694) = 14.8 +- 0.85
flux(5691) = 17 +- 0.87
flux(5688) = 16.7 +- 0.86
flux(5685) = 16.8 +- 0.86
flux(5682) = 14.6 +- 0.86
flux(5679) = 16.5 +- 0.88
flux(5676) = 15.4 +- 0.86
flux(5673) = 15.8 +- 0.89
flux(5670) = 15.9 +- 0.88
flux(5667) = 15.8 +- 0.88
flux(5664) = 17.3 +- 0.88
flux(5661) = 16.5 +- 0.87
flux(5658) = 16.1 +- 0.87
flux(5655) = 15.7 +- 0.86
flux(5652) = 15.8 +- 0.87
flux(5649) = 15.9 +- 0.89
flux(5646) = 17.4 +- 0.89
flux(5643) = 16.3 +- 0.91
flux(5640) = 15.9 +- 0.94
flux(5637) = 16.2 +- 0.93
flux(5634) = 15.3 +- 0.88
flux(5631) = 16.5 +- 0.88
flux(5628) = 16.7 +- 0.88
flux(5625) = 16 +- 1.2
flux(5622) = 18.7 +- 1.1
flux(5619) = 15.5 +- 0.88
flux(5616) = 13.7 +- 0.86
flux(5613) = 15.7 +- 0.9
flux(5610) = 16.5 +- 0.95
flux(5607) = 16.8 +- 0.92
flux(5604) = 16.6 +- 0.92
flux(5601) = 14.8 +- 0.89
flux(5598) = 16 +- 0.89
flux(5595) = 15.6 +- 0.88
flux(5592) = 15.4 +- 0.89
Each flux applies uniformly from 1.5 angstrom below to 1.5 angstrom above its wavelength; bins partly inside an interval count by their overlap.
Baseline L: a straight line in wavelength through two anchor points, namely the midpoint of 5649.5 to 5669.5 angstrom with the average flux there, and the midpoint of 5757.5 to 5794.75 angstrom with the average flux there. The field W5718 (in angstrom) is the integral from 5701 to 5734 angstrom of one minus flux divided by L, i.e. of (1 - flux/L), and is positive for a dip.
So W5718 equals 0.85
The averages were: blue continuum 16.2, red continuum 17.2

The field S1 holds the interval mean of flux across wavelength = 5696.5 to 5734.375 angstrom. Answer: 16.3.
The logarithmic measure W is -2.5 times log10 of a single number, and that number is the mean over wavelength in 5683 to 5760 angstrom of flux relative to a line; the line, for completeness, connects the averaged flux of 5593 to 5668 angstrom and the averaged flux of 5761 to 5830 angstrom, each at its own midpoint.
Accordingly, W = 0.02 mag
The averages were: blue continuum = 16.1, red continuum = 17.1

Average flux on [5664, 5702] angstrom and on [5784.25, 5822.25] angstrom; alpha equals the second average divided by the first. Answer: 1.05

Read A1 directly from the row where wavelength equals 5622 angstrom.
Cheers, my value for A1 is 18.7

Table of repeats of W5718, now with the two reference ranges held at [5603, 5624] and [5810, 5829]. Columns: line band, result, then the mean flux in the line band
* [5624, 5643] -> 0.1 angstrom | 16.1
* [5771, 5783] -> -1.2 angstrom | 18.2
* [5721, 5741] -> -0.6 angstrom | 16.9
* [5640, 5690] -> 0.5 angstrom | 16.2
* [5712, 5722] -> -0.1 angstrom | 16.6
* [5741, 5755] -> -0.4 angstrom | 17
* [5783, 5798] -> -0.4 angstrom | 17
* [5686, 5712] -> 0.9 angstrom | 15.8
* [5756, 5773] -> 0.1 angstrom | 16.4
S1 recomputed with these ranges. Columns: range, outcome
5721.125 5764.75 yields 16.7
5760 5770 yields 16.7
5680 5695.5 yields 16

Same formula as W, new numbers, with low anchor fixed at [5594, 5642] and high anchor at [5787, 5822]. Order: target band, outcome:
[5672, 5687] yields 0.034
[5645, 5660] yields 0.004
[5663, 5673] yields 0.006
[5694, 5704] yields 0.041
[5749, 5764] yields 0.049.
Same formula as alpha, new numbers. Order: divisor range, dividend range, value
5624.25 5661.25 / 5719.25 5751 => 1.05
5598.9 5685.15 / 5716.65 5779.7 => 1.05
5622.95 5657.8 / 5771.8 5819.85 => 1.07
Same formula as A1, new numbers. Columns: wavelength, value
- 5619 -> 15.5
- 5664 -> 17.3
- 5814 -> 17.1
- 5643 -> 16.3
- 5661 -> 16.5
